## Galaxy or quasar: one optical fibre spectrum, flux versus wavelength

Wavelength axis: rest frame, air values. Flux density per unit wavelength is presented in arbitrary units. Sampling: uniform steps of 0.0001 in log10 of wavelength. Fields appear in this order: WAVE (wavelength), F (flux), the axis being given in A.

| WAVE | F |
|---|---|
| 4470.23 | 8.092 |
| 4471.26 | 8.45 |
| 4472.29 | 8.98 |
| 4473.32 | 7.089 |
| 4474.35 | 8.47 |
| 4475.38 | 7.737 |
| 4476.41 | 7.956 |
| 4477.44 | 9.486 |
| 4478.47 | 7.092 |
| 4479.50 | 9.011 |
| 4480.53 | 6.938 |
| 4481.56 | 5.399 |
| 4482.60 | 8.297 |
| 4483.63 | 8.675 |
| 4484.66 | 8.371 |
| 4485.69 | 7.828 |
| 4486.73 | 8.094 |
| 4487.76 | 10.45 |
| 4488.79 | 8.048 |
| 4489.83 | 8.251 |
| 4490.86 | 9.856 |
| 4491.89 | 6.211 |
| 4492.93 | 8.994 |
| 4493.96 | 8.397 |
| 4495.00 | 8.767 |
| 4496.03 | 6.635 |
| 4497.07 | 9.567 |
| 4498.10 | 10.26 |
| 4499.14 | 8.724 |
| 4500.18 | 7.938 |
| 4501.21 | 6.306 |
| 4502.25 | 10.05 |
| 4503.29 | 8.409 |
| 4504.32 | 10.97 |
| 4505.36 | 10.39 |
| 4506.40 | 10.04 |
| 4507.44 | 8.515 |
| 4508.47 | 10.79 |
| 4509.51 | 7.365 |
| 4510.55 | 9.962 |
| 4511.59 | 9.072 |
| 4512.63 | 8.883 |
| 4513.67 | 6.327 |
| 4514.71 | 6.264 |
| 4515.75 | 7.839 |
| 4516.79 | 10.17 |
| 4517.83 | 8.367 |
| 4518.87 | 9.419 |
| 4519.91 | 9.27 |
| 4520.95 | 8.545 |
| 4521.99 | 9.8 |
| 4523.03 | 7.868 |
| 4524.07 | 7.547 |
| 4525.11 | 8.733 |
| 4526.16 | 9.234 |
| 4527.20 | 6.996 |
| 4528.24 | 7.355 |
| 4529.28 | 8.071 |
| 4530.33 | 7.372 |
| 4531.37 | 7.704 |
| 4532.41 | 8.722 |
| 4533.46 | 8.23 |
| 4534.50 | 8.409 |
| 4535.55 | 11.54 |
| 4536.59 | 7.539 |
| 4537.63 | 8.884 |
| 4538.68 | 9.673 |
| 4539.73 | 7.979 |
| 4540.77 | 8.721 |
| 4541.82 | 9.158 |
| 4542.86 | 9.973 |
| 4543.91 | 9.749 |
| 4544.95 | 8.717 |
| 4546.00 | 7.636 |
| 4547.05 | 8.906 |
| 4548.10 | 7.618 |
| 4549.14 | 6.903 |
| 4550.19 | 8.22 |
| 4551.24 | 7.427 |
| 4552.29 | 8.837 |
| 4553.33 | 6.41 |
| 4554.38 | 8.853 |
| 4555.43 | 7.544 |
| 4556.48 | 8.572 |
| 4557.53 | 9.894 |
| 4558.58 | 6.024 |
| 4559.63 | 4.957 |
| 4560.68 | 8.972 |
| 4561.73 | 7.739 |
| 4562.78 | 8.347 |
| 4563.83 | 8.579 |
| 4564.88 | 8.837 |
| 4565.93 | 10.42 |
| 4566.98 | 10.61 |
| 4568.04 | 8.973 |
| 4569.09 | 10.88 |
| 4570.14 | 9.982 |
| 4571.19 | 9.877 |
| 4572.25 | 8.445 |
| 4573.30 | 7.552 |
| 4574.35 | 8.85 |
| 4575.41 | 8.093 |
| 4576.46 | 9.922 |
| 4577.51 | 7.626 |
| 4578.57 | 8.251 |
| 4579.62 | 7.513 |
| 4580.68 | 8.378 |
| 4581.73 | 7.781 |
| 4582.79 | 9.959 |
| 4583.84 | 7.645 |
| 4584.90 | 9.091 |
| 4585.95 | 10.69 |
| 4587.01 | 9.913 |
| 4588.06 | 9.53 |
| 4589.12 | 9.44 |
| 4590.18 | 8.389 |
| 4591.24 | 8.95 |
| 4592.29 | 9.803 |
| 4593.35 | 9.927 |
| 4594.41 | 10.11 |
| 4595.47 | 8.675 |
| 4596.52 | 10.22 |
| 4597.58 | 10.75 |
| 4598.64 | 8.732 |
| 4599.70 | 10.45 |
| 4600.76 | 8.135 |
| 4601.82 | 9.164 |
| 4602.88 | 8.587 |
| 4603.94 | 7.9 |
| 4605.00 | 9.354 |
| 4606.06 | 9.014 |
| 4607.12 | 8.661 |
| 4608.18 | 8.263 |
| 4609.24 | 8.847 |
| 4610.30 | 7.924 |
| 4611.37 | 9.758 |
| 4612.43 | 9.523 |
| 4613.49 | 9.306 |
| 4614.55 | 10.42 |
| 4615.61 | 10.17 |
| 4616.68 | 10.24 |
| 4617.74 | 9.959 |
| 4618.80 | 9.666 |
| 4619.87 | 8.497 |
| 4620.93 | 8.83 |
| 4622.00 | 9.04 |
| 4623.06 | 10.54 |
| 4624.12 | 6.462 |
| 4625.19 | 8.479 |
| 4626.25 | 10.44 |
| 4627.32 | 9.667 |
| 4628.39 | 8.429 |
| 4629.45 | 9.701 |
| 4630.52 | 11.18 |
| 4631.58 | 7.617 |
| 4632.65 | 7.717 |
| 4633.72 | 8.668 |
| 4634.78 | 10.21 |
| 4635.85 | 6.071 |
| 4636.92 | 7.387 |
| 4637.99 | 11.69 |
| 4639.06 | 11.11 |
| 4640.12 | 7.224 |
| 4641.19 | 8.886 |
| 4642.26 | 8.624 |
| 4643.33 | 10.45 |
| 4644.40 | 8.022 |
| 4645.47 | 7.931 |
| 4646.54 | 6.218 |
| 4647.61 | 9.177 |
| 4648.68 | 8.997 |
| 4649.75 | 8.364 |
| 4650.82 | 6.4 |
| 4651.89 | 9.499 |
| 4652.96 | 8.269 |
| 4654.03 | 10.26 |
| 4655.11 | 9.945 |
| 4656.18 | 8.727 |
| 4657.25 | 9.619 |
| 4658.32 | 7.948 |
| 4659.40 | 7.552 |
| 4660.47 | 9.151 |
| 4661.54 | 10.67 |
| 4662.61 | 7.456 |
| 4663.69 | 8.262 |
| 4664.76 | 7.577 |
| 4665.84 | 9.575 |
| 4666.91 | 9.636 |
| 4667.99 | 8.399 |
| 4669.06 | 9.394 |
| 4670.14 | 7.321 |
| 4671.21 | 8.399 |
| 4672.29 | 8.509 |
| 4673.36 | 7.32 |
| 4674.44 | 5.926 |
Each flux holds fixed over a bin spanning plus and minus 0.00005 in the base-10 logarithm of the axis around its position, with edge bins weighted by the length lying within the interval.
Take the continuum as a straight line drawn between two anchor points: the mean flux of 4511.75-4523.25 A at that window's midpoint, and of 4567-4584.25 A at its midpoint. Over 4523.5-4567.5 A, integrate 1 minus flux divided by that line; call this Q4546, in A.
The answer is 1.3 A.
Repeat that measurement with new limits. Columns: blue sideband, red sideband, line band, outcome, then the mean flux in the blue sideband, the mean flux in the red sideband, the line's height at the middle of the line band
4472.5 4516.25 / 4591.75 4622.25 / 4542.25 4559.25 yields 1.31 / 8.43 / 9.31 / 8.87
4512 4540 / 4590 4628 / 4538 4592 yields 0.91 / 8.4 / 9.25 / 8.8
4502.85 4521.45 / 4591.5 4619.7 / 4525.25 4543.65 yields 0.91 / 8.93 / 9.35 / 9.03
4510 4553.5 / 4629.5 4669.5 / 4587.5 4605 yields -1.38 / 8.45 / 8.76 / 8.62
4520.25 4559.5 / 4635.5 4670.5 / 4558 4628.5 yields -4.36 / 8.33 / 8.68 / 8.5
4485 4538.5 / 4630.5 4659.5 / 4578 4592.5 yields -0.47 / 8.61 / 8.68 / 8.65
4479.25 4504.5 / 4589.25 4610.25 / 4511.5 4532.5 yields 0.86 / 8.38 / 9.13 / 8.59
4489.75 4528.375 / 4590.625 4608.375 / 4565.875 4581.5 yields 0.18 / 8.65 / 9.23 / 9.07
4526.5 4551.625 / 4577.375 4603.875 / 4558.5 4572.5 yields -0.13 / 8.41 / 9.11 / 8.77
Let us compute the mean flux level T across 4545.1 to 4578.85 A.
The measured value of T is 8.43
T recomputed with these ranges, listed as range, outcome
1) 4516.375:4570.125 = 8.54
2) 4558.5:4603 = 8.98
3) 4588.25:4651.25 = 9.03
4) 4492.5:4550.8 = 8.63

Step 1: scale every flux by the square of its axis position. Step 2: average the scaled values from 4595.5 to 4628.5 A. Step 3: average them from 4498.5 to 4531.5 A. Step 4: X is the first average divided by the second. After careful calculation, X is 1.1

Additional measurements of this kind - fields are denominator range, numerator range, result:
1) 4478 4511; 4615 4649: 1.11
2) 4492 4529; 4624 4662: 1.08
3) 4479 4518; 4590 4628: 1.14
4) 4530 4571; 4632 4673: 1.06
